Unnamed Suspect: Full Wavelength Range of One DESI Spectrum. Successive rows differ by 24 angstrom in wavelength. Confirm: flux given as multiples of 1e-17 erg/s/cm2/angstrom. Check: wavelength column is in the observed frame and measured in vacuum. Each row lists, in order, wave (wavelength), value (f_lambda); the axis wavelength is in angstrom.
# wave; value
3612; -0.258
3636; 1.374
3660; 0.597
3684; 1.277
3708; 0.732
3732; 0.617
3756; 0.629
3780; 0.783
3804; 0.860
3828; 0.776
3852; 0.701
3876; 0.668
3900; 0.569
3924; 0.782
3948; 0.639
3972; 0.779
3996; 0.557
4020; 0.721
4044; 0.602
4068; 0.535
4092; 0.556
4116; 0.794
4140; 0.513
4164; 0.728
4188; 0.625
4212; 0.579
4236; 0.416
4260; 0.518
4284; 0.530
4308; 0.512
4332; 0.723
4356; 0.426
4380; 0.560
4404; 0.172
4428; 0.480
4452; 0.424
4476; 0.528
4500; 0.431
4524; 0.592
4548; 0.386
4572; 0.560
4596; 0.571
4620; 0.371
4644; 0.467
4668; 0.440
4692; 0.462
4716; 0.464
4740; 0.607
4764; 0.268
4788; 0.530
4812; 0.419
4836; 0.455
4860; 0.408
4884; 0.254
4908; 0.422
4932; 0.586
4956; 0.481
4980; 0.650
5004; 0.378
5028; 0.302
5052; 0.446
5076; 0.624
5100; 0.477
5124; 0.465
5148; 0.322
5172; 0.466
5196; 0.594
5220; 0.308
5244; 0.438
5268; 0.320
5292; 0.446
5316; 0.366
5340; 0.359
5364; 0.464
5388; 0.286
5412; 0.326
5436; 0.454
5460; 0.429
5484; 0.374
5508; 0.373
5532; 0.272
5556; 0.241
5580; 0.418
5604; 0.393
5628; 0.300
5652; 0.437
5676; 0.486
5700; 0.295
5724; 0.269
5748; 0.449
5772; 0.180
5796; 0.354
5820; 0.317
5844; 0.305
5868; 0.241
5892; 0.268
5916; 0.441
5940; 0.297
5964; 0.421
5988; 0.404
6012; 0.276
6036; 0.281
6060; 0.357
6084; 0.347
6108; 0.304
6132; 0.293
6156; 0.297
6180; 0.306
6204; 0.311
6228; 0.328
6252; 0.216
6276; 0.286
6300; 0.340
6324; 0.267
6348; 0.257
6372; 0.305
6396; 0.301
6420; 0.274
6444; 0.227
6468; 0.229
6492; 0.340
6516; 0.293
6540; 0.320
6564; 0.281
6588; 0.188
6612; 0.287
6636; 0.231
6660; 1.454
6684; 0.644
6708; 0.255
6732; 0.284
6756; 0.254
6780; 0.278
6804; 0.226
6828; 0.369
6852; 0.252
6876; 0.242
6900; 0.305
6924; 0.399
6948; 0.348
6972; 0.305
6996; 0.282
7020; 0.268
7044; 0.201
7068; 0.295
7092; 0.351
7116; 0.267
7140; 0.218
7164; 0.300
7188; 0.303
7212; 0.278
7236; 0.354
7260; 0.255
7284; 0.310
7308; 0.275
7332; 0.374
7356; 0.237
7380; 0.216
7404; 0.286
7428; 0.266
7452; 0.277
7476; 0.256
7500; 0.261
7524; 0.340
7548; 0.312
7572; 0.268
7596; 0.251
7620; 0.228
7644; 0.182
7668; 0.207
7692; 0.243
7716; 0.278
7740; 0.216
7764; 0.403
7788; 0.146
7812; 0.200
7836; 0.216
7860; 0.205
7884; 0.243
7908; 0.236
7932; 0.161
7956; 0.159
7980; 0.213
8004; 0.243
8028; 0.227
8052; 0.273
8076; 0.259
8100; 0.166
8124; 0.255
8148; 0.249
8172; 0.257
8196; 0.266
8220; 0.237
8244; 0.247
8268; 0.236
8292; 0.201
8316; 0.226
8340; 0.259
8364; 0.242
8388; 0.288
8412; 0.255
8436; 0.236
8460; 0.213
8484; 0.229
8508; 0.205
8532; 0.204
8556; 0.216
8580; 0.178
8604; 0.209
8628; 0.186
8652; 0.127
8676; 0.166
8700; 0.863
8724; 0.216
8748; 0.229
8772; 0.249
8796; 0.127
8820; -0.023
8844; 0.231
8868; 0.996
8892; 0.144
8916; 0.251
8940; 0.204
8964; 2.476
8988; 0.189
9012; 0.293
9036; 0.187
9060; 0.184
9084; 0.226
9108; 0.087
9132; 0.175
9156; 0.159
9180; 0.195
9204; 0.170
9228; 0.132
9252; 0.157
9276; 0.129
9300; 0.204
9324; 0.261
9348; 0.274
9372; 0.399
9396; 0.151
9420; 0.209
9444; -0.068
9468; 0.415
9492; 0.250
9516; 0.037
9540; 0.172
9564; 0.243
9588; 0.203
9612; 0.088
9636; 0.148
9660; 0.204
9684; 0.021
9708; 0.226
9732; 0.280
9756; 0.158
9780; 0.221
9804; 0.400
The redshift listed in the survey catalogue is 0.79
